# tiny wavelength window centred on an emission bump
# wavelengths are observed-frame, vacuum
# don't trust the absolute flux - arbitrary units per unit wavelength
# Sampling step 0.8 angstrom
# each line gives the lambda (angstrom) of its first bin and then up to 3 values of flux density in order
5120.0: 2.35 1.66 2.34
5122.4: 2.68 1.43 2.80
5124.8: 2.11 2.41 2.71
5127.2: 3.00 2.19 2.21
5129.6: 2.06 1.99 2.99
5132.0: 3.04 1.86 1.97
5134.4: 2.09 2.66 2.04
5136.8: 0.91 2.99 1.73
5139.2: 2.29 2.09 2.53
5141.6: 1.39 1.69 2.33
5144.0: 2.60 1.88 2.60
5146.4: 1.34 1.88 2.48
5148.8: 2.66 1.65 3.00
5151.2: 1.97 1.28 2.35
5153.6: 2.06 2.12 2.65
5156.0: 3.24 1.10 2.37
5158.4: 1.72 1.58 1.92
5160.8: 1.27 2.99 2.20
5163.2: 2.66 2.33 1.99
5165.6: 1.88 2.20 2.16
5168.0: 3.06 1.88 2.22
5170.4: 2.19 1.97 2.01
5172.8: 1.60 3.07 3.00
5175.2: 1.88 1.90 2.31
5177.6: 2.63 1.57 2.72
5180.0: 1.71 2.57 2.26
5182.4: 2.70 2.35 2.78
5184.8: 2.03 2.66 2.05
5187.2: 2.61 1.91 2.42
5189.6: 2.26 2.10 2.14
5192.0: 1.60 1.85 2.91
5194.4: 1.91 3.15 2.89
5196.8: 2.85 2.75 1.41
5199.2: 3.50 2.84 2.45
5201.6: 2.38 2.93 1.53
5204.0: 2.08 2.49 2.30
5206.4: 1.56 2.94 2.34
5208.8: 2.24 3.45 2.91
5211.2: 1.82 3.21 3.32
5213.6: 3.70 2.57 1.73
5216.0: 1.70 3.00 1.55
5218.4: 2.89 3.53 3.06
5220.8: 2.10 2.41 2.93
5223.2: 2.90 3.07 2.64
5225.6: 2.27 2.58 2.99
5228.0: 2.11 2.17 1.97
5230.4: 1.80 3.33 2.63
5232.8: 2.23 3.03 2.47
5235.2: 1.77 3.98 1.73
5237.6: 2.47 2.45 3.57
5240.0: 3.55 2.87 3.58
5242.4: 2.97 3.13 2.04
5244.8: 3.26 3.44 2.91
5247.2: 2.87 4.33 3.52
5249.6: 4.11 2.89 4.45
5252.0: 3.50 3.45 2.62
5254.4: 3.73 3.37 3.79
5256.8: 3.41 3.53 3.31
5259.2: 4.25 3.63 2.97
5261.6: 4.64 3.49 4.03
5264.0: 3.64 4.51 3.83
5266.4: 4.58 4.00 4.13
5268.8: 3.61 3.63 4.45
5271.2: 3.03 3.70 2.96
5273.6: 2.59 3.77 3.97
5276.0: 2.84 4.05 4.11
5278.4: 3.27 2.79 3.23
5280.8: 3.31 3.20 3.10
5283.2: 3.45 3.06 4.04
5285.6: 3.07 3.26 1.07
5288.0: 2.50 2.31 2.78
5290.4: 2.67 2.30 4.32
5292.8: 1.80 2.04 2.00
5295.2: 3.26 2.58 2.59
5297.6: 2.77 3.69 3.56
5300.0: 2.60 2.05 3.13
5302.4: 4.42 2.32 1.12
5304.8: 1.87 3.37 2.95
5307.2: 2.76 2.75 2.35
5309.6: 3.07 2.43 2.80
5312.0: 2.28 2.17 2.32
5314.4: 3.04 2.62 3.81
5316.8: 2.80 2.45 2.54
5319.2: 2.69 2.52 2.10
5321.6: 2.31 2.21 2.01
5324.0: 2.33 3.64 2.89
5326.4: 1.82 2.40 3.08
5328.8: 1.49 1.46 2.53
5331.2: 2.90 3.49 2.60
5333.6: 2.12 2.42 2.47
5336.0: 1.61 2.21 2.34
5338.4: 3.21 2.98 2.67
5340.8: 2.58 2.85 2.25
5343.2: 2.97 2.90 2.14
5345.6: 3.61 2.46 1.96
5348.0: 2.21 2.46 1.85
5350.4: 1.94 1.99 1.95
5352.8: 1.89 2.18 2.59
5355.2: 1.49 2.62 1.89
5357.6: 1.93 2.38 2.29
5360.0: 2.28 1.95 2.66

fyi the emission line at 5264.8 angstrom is Mg II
